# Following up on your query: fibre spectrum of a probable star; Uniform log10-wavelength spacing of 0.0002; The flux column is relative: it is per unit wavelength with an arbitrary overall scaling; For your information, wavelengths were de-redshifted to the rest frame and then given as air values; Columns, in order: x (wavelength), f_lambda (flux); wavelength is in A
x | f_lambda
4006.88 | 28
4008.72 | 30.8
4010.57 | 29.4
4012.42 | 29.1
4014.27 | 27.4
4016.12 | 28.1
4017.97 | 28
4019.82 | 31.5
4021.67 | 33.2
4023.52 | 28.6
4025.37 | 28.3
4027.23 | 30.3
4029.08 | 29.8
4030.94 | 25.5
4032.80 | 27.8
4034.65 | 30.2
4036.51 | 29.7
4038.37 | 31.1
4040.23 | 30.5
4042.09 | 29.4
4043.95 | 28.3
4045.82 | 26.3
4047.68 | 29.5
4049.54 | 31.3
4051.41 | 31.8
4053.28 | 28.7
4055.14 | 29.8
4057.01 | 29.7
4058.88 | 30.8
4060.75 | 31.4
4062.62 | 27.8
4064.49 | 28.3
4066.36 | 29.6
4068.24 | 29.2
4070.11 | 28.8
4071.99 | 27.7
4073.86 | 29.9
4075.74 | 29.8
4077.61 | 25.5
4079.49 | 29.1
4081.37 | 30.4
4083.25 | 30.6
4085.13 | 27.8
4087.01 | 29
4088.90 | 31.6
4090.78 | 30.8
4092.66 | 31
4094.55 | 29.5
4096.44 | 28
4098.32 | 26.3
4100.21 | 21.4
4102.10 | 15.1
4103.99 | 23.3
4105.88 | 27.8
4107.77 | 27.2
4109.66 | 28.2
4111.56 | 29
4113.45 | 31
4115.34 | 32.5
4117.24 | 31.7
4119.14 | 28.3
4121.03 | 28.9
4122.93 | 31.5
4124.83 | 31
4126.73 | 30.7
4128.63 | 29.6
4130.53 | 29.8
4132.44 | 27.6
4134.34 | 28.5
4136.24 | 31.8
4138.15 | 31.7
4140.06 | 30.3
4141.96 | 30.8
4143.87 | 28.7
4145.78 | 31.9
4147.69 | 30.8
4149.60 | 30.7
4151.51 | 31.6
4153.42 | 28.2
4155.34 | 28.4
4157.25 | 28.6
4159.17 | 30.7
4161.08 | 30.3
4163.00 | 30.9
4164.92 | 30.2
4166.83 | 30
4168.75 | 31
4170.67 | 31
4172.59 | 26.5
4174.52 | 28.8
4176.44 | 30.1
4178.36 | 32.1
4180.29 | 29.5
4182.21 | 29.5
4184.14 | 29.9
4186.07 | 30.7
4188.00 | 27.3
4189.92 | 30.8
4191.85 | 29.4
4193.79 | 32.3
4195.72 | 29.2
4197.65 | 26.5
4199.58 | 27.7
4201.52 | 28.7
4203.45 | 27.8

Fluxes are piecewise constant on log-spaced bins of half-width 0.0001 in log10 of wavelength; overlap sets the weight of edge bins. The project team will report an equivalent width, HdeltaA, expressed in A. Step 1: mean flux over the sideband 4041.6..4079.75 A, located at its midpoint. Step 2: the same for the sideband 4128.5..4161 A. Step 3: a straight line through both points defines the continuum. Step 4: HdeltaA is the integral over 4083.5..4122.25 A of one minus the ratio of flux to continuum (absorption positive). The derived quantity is 2.1 A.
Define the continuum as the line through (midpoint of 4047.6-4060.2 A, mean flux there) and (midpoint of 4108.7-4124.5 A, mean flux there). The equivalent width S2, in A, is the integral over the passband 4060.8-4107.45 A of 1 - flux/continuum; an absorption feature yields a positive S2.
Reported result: 3.6 A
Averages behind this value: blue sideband 30.3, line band 27.9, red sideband 30.2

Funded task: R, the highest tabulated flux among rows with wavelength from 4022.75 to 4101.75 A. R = 31.8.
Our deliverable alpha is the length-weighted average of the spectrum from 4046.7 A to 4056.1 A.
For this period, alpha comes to 30.2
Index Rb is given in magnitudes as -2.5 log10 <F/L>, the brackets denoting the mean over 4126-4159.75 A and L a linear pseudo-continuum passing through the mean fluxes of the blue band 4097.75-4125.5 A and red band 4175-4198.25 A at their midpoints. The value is -0.057 mag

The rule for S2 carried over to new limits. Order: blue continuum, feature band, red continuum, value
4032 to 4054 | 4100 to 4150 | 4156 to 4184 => 1.4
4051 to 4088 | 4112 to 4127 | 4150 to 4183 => -0.5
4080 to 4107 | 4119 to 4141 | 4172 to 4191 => -1.4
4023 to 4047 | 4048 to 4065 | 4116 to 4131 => -0.4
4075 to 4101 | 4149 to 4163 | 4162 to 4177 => -0.1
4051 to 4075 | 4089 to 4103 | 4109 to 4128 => 1.7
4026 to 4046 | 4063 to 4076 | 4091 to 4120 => -0.3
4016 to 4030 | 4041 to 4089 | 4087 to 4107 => -2.2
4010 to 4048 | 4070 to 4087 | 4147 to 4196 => 0.3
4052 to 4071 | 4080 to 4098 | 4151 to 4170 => -0.1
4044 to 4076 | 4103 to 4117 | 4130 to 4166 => 0.6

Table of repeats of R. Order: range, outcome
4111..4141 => 32.5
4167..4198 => 32.3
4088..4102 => 31.6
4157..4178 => 31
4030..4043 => 31.1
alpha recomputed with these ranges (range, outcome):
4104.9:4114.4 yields 28.6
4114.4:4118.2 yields 32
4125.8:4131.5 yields 30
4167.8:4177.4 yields 29.5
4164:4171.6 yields 30.6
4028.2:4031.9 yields 27.6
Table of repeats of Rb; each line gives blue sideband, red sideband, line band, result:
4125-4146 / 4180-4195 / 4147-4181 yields 0.002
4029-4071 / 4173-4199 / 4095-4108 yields 0.213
